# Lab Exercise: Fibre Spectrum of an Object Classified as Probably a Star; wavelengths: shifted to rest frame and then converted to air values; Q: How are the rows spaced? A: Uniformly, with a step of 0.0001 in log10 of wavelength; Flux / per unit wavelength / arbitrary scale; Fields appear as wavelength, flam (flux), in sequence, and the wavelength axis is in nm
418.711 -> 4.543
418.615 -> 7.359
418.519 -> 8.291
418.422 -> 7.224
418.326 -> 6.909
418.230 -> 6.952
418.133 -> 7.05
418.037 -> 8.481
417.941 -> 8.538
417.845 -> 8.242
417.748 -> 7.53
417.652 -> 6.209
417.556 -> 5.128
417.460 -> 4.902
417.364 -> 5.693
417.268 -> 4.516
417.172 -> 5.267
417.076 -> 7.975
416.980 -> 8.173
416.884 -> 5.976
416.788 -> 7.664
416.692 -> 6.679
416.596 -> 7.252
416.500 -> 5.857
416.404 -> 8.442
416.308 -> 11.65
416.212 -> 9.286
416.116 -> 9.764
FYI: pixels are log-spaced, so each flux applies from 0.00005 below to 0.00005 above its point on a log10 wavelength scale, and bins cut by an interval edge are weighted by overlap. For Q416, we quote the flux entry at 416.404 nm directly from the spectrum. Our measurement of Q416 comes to 8.442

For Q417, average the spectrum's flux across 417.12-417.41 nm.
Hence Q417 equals 5.2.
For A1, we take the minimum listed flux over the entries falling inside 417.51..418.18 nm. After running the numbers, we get 5.128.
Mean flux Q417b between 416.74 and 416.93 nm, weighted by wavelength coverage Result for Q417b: 6.83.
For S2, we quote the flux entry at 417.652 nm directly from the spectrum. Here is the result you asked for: 6.209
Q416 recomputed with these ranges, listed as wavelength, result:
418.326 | 6.909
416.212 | 9.286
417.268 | 4.516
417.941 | 8.538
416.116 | 9.764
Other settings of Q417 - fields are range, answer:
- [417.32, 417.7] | 5.49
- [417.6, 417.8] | 6.84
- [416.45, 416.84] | 6.86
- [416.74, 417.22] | 7.01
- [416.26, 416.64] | 8.3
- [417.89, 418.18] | 8.05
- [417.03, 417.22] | 6.61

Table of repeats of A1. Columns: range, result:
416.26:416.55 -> 5.857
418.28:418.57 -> 6.909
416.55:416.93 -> 5.976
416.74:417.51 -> 4.516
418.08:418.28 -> 6.952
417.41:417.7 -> 4.902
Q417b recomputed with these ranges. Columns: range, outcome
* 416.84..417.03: 7.11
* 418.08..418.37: 6.99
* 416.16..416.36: 10.4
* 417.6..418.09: 7.77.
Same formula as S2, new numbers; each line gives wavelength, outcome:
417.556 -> 5.128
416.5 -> 5.857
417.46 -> 4.902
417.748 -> 7.53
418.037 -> 8.481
